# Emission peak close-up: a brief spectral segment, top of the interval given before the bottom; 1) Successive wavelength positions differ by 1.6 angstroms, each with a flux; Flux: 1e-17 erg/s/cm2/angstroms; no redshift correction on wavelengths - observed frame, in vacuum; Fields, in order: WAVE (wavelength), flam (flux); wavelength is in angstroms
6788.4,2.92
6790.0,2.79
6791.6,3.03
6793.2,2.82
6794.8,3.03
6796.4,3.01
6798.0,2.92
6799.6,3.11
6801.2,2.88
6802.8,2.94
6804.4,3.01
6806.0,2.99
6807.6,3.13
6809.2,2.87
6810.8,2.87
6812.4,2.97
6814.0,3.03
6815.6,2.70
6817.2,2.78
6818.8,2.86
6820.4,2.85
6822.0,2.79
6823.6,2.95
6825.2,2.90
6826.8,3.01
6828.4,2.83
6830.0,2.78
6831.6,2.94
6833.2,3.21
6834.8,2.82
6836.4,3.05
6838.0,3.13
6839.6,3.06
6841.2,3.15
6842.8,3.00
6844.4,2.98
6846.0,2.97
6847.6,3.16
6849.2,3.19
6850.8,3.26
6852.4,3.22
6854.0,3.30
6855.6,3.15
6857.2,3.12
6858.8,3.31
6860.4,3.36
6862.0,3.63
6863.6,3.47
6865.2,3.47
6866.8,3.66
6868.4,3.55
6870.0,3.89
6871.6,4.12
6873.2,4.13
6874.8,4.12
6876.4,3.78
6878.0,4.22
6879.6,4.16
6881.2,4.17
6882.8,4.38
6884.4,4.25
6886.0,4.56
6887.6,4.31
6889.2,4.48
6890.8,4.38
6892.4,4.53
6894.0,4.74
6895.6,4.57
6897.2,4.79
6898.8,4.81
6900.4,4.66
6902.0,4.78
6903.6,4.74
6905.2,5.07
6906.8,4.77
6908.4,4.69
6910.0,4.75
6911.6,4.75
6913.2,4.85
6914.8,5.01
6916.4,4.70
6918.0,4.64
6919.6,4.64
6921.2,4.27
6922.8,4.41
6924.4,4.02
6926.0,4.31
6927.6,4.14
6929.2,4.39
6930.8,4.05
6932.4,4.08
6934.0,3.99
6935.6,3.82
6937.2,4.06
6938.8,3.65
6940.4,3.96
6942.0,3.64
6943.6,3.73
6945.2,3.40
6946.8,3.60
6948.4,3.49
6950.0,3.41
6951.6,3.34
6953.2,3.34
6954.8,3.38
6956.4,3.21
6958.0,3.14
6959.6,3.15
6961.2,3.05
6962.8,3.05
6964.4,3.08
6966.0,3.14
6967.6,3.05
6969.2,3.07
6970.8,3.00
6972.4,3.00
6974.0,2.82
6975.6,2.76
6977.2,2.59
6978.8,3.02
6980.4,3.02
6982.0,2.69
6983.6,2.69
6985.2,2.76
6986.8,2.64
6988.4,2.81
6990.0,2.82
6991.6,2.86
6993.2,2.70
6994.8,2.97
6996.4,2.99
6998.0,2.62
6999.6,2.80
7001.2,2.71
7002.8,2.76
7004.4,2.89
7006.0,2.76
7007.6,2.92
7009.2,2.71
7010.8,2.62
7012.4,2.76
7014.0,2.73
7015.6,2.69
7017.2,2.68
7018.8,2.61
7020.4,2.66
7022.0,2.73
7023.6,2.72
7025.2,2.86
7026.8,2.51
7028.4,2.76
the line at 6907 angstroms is Mg II 2798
